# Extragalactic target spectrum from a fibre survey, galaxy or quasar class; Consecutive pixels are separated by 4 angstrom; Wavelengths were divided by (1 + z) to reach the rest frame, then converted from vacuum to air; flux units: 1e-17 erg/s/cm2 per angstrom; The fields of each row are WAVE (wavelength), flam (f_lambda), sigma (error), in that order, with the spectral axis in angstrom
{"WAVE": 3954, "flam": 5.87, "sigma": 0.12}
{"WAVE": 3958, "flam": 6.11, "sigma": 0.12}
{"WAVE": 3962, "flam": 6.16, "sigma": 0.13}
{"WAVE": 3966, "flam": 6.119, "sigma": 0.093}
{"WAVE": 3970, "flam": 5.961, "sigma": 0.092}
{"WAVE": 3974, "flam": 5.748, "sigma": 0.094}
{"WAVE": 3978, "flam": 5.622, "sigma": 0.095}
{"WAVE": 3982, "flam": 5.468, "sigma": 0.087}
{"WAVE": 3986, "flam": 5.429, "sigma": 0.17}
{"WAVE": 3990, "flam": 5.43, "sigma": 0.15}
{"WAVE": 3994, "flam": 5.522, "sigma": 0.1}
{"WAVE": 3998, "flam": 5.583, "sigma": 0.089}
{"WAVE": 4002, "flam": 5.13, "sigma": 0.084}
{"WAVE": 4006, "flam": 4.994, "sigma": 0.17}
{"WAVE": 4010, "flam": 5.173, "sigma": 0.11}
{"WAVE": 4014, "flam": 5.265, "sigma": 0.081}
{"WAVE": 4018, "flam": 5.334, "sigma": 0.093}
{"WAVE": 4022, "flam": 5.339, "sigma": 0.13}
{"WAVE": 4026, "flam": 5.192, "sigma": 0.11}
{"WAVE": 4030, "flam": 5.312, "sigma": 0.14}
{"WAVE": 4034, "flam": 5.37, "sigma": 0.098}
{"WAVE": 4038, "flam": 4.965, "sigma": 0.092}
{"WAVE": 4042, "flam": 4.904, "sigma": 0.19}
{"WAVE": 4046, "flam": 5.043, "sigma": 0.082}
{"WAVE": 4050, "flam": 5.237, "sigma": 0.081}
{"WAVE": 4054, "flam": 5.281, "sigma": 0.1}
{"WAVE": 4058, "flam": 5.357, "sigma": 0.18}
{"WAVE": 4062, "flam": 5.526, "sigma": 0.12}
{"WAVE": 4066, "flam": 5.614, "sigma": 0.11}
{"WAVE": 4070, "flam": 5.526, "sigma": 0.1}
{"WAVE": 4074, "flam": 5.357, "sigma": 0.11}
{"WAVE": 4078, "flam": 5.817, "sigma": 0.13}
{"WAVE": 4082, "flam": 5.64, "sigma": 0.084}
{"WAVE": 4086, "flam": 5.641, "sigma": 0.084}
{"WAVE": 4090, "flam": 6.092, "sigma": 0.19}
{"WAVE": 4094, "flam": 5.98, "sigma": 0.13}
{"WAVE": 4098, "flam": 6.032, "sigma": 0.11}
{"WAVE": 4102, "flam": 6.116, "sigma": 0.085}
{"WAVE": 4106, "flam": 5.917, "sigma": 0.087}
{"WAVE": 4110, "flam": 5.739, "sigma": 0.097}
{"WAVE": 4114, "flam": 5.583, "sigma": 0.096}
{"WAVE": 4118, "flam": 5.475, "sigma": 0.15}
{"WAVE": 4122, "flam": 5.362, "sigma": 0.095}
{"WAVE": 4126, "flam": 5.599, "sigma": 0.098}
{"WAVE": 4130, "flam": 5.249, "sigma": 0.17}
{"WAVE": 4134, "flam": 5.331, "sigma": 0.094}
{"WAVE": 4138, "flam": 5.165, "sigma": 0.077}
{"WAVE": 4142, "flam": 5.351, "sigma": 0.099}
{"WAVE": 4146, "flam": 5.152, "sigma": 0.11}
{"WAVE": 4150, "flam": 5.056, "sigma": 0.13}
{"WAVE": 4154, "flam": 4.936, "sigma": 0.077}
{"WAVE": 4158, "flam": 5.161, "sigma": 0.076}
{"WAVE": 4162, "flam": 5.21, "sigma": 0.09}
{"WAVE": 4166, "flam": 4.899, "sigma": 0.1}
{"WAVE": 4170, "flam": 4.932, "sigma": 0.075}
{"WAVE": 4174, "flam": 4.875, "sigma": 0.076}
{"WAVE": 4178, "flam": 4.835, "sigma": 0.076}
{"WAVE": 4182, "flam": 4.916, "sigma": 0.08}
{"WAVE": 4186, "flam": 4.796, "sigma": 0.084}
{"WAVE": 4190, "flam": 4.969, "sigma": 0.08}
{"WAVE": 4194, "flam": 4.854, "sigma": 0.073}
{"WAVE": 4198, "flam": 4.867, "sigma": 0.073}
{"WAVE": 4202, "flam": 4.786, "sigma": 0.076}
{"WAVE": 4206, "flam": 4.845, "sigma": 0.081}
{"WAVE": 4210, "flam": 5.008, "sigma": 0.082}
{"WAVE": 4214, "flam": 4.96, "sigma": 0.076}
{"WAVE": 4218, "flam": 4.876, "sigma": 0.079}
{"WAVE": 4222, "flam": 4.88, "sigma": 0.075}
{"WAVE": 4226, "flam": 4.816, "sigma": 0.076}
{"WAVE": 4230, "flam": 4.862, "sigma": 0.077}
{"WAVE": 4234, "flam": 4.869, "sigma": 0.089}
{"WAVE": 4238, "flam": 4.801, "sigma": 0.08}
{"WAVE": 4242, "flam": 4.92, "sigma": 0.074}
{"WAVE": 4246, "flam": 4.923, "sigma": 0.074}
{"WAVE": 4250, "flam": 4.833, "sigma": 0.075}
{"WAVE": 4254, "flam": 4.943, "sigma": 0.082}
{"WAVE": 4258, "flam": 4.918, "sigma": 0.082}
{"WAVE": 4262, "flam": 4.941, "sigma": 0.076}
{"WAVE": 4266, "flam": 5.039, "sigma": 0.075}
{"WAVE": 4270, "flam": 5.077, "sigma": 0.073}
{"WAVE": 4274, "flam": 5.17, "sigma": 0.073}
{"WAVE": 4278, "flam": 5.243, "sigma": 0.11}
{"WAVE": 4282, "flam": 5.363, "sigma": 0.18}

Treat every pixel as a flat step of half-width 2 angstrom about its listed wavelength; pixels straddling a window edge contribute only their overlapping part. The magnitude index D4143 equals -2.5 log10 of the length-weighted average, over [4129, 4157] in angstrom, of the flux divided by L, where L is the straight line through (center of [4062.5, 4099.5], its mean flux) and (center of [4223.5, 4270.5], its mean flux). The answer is 0.05 mag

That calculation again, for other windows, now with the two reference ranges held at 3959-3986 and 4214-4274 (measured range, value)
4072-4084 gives -0.026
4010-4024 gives 0.076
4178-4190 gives 0.054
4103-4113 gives -0.089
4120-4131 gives -0.021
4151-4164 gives 0.023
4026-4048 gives 0.098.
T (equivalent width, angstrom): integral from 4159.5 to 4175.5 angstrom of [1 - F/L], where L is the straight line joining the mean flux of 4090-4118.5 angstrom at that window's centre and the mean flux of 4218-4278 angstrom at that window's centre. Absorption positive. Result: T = 1.4 angstrom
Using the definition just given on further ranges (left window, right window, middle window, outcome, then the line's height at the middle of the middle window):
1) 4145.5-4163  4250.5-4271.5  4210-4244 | 0.9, 5.01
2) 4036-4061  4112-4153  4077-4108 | -4.0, 5.24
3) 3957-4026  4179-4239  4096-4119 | -2.9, 5.18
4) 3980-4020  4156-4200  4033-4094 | -3.0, 5.19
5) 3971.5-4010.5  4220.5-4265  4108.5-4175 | -1.8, 5.1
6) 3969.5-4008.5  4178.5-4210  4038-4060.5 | 0.6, 5.29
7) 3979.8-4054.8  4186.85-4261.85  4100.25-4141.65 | -3.8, 5.07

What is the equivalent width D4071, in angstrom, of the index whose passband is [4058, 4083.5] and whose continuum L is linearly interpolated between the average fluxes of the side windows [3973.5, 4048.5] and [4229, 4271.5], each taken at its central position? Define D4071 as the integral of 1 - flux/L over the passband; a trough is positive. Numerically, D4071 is -1.8 angstrom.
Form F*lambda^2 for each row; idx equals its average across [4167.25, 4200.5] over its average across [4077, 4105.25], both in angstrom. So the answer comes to 0.9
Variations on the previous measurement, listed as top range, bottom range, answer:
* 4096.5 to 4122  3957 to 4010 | 1.09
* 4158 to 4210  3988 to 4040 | 1.01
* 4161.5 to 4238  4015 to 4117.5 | 0.95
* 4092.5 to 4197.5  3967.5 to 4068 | 1.05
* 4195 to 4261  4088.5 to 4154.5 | 0.93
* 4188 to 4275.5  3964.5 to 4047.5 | 1.02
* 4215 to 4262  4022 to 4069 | 1.02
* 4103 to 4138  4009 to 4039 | 1.10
